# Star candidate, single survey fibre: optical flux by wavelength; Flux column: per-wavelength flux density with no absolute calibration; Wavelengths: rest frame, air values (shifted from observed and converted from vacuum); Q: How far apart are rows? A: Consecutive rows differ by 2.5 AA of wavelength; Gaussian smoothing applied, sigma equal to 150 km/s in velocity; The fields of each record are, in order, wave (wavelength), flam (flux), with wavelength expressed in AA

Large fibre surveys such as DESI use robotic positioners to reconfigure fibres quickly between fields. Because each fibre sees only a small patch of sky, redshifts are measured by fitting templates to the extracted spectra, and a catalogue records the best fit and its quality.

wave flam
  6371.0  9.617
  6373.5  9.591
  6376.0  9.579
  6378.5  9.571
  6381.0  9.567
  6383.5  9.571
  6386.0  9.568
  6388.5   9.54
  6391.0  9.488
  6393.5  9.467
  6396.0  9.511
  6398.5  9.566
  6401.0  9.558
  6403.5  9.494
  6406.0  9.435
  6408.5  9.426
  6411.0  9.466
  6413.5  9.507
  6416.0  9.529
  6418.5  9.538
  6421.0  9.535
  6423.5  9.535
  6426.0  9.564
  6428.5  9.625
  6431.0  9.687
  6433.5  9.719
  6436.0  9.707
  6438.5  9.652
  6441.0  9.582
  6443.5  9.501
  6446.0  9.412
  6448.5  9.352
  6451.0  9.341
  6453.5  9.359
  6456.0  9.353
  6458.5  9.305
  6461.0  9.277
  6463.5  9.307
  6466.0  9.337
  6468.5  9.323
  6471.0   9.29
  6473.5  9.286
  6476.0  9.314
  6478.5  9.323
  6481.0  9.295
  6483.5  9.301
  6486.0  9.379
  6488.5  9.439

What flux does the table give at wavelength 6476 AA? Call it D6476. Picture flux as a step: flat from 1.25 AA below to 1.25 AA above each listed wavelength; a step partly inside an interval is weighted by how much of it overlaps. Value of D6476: 9.314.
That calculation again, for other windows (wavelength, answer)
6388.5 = 9.54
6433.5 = 9.719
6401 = 9.558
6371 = 9.617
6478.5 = 9.323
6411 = 9.466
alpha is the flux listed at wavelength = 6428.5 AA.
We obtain 9.625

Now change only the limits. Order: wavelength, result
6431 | 9.687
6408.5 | 9.426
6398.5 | 9.566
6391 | 9.488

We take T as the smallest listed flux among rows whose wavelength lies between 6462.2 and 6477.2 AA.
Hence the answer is 9.286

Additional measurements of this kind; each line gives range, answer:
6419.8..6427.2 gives 9.535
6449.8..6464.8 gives 9.277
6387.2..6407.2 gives 9.435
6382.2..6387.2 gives 9.568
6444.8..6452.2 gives 9.341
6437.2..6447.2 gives 9.412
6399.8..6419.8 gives 9.426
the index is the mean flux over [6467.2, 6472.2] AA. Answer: 9.31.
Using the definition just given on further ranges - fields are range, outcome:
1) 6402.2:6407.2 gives 9.47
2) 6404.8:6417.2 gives 9.47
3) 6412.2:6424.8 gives 9.53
